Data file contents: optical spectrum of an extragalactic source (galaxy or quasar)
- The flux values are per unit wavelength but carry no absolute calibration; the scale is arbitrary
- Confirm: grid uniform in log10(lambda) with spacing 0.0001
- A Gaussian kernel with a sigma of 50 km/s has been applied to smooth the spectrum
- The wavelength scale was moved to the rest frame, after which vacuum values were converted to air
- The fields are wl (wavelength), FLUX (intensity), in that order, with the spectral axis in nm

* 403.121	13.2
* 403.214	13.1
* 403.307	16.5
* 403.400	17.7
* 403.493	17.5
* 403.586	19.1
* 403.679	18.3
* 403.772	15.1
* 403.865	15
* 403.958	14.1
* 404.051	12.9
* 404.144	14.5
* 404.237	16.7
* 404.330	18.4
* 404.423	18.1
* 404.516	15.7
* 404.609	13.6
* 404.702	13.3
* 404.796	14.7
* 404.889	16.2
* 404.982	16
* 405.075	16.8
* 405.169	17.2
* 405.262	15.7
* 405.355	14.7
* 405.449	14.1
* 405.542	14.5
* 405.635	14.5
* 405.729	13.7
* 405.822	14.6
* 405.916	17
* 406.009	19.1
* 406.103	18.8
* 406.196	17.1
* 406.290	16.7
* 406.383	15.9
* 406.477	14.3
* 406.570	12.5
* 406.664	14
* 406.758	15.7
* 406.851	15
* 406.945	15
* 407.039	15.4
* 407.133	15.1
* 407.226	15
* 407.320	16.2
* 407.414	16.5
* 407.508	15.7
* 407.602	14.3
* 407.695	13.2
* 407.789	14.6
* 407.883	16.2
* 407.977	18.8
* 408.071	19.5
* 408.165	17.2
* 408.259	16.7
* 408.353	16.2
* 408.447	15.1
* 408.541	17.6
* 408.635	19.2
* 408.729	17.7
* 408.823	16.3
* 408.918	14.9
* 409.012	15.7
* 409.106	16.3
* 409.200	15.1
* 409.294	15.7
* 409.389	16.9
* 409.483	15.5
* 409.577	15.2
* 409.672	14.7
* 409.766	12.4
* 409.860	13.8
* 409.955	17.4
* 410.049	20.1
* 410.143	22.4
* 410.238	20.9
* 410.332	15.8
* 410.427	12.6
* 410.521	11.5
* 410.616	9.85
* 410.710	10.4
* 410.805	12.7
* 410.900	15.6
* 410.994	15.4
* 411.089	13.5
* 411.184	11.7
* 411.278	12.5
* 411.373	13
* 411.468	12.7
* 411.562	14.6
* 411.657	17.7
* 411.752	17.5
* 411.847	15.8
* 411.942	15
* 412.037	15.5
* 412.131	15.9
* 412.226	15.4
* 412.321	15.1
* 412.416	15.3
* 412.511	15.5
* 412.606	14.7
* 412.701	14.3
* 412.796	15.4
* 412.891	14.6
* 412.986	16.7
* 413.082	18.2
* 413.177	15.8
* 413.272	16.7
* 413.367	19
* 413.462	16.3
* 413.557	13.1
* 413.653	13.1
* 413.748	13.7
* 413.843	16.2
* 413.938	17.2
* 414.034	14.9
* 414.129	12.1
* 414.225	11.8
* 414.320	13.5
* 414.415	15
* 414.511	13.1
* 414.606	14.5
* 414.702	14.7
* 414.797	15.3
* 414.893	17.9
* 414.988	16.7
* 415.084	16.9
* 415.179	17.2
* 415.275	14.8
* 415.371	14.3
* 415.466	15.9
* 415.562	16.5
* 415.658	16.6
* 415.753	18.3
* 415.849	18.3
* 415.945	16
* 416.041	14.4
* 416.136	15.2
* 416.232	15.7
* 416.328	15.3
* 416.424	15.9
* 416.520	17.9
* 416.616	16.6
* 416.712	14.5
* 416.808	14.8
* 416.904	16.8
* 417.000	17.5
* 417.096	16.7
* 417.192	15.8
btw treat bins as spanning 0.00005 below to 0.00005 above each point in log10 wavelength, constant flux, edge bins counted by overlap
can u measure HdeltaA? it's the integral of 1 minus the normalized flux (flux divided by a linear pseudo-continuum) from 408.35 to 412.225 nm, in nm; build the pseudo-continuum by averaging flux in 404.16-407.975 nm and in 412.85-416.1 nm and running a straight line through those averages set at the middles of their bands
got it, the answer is 0.06 nm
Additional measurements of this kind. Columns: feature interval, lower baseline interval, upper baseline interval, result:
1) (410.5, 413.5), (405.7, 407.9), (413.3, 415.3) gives 0.08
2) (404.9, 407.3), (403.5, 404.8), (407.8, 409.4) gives 0.09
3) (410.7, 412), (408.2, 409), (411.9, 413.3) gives 0.13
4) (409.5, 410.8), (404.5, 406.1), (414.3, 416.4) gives 0.04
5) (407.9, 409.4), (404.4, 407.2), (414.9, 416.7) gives -0.10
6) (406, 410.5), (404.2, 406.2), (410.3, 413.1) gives -0.27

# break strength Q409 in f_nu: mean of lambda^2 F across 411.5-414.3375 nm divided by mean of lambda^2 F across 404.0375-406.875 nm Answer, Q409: 1.02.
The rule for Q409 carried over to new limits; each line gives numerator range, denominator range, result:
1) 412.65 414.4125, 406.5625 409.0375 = 0.98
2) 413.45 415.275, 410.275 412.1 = 1.08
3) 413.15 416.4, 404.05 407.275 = 1.04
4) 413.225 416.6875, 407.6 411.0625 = 1.01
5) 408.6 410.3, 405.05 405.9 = 1.12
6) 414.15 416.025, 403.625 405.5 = 1.05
